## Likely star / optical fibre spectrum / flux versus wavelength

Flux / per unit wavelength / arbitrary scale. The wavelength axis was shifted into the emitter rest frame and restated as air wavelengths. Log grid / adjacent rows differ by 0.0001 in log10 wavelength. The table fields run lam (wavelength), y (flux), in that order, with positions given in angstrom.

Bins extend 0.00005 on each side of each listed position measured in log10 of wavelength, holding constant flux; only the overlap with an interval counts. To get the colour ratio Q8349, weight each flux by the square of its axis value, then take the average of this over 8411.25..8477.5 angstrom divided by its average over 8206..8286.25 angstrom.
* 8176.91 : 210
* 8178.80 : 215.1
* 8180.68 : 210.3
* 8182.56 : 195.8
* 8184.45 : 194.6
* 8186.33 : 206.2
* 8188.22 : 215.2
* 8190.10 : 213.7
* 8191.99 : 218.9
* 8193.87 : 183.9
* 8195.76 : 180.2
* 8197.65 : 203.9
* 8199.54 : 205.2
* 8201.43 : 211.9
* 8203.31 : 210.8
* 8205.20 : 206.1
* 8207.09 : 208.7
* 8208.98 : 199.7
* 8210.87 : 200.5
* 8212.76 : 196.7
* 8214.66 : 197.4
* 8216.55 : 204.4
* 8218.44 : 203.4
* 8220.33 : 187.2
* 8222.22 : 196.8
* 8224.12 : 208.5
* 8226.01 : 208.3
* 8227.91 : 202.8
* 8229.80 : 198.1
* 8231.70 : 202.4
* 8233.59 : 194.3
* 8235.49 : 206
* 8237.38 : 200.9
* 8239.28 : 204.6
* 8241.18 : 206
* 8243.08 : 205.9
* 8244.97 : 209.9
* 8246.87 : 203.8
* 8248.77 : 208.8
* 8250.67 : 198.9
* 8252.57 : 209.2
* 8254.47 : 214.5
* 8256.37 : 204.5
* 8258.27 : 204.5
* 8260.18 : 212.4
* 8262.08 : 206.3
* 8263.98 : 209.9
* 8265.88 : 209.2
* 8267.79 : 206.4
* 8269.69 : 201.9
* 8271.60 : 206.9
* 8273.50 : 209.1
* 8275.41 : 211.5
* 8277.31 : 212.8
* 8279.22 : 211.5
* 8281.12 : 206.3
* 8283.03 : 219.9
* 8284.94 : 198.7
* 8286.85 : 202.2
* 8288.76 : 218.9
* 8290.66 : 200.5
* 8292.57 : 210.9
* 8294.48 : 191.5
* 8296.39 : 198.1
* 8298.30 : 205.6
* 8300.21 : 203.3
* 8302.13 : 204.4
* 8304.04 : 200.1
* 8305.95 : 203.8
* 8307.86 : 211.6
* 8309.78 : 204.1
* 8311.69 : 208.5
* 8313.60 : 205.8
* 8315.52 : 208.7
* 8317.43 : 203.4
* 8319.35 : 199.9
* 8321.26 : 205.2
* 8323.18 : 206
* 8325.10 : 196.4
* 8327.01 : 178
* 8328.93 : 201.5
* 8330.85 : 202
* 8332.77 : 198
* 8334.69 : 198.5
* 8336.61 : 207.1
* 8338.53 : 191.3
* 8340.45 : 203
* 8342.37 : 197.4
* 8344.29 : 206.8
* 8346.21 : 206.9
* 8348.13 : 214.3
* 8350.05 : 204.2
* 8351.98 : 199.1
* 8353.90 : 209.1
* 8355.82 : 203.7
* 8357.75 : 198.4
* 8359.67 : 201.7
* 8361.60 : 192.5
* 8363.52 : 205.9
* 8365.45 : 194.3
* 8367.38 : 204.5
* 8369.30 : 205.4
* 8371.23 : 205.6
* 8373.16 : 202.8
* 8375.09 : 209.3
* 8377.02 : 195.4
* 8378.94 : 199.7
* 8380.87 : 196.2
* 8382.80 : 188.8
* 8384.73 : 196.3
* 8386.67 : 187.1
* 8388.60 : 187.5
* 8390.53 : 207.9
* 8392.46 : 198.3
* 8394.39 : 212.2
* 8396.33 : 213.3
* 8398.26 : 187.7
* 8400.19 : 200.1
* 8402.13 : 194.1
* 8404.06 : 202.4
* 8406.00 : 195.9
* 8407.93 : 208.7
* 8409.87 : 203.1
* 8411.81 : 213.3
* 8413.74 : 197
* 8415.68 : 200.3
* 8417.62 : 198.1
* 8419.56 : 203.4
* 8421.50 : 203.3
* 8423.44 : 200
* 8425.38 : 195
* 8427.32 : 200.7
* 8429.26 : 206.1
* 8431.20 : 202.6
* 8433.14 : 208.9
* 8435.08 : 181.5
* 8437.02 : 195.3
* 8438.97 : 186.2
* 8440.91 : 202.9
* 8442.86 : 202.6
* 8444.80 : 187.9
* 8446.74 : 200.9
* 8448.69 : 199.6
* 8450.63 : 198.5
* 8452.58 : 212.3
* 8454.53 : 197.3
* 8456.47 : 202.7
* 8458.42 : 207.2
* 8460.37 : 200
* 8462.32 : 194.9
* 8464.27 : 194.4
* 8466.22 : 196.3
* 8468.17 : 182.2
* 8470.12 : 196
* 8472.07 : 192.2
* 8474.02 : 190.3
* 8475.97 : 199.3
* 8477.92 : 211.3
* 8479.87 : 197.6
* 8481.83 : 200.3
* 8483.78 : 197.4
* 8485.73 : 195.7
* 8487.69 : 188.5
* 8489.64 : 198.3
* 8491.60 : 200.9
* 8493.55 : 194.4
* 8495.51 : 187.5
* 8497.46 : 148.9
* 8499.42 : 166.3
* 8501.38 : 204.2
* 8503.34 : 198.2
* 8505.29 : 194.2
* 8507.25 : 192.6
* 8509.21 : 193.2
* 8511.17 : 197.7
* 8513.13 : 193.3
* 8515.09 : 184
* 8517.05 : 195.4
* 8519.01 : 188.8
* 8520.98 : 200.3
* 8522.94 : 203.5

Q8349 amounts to 1.02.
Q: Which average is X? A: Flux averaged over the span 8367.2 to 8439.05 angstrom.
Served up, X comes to 200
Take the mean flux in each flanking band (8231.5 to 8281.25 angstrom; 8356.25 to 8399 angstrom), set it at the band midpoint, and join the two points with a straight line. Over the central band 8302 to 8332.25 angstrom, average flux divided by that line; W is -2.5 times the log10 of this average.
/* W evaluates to 0.00 mag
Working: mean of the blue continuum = 207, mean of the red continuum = 200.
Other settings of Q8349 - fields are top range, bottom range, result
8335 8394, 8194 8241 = 1.03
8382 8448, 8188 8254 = 1.03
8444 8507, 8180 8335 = 1.01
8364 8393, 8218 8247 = 1.02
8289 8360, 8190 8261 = 1.02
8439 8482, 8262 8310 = 1.00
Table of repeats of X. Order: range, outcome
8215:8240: 201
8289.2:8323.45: 204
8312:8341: 200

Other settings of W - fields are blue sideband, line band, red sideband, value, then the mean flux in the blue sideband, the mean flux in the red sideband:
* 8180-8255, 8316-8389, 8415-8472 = 0.00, 203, 198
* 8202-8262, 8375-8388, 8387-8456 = 0.03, 204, 200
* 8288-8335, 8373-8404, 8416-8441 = 0.01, 203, 199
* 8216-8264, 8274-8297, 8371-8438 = -0.02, 204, 200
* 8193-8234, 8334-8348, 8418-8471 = -0.02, 201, 198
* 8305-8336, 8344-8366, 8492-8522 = -0.02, 202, 190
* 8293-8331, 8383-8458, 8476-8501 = -0.02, 202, 191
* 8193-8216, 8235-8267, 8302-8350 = -0.03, 200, 203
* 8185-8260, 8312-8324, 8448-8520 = -0.03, 204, 194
